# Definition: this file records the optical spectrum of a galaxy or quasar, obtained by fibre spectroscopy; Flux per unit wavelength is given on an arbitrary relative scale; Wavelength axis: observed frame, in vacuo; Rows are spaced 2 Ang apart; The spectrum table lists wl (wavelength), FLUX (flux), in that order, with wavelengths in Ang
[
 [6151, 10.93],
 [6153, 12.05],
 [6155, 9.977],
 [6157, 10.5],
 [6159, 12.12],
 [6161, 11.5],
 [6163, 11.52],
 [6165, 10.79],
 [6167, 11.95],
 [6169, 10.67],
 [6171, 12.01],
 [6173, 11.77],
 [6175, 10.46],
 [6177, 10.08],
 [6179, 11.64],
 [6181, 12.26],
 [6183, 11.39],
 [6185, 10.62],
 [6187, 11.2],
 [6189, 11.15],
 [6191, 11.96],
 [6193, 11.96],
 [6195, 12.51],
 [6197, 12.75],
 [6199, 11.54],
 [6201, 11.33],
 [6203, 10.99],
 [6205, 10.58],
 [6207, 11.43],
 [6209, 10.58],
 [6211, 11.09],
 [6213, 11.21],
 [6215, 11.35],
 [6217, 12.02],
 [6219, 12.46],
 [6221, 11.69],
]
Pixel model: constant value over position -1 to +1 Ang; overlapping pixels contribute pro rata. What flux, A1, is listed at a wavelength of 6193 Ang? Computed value 11.96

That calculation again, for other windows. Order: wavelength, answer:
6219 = 12.46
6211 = 11.09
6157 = 10.5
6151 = 10.93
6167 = 11.95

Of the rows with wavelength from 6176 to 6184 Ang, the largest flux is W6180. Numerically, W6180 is 12.26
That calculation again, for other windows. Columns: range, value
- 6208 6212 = 11.09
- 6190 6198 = 12.75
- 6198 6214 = 11.54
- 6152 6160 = 12.12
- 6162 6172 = 12.01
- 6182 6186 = 11.39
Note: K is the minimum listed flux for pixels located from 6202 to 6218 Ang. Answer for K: 10.58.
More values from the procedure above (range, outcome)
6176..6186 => 10.08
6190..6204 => 10.99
